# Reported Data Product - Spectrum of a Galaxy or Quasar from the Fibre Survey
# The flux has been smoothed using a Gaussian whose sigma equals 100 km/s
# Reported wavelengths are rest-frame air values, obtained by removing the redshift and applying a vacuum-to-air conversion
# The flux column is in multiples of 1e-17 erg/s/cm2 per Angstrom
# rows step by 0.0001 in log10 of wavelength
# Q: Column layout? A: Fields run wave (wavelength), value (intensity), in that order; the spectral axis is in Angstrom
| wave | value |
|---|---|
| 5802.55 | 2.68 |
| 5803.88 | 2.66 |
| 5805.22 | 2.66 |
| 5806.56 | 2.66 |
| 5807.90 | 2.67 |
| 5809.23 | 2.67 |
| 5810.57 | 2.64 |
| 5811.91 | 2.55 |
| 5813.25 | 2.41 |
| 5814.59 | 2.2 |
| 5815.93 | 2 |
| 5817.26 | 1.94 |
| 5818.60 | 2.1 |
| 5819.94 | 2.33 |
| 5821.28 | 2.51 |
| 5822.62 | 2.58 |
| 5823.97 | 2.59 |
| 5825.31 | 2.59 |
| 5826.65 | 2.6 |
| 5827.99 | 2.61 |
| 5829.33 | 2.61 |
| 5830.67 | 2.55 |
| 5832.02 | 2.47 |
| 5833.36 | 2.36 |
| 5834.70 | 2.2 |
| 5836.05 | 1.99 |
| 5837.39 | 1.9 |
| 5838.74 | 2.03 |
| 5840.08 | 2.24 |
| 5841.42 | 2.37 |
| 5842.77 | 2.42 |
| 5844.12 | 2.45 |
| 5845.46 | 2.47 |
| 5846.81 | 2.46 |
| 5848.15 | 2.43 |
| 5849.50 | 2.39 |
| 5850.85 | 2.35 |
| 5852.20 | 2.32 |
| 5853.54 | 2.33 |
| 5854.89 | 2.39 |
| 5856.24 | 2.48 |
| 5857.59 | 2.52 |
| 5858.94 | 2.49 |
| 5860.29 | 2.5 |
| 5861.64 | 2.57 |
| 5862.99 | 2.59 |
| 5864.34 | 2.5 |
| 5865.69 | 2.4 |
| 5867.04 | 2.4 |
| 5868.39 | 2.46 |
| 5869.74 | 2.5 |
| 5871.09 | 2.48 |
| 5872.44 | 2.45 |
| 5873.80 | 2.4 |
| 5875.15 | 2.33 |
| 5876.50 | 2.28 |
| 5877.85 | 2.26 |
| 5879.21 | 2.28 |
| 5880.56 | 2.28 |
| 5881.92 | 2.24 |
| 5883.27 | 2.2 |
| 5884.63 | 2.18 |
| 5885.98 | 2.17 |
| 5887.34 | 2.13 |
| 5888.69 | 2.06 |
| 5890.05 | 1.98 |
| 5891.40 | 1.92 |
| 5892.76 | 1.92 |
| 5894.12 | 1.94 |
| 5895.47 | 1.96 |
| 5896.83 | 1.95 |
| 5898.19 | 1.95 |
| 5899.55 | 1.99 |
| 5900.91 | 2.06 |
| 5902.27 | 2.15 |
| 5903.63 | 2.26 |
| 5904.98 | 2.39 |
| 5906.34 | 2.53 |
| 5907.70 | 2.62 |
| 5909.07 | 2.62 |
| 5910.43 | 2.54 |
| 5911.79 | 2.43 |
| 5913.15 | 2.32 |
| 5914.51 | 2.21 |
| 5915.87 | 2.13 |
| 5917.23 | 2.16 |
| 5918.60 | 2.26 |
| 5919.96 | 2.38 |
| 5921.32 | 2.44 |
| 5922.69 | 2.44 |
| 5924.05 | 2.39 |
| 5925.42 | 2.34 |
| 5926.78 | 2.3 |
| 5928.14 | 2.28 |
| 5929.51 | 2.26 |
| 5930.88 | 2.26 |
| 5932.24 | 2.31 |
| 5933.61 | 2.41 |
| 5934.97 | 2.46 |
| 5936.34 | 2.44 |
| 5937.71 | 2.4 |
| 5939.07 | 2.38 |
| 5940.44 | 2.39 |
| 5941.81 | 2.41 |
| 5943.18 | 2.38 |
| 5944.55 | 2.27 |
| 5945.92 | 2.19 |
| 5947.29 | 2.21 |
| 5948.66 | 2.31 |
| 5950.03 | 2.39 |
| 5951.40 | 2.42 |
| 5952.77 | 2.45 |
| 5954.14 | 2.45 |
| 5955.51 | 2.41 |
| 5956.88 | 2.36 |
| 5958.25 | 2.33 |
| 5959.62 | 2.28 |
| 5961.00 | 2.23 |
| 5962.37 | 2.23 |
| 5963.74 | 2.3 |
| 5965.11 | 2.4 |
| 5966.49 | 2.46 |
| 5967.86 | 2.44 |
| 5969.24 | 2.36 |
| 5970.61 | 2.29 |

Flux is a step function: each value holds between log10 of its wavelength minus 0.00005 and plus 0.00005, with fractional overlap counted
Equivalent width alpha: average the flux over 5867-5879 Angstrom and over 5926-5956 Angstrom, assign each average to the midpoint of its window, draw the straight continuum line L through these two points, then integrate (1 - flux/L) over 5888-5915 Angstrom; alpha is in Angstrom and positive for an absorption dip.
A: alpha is 2.10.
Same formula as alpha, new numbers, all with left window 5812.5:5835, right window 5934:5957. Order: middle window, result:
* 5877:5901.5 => 3.1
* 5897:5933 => 1.1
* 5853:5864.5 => -0.5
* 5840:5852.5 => 0.0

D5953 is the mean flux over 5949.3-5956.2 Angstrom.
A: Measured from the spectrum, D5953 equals 2.42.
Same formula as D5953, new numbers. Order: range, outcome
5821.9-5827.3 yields 2.59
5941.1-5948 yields 2.29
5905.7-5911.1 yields 2.57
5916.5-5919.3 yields 2.21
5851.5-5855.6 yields 2.35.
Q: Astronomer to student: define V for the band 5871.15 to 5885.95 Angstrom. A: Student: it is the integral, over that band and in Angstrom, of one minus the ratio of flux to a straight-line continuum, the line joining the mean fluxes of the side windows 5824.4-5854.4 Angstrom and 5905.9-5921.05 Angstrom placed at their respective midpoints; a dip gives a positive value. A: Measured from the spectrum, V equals 0.5 Angstrom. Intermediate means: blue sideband 2.37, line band 2.29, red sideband 2.38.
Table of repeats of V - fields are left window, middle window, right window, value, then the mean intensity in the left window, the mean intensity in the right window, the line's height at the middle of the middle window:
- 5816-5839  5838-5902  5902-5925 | 2.0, 2.35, 2.37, 2.36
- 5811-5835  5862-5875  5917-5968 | -0.4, 2.41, 2.35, 2.38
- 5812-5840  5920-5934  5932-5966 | 0.0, 2.33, 2.35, 2.35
